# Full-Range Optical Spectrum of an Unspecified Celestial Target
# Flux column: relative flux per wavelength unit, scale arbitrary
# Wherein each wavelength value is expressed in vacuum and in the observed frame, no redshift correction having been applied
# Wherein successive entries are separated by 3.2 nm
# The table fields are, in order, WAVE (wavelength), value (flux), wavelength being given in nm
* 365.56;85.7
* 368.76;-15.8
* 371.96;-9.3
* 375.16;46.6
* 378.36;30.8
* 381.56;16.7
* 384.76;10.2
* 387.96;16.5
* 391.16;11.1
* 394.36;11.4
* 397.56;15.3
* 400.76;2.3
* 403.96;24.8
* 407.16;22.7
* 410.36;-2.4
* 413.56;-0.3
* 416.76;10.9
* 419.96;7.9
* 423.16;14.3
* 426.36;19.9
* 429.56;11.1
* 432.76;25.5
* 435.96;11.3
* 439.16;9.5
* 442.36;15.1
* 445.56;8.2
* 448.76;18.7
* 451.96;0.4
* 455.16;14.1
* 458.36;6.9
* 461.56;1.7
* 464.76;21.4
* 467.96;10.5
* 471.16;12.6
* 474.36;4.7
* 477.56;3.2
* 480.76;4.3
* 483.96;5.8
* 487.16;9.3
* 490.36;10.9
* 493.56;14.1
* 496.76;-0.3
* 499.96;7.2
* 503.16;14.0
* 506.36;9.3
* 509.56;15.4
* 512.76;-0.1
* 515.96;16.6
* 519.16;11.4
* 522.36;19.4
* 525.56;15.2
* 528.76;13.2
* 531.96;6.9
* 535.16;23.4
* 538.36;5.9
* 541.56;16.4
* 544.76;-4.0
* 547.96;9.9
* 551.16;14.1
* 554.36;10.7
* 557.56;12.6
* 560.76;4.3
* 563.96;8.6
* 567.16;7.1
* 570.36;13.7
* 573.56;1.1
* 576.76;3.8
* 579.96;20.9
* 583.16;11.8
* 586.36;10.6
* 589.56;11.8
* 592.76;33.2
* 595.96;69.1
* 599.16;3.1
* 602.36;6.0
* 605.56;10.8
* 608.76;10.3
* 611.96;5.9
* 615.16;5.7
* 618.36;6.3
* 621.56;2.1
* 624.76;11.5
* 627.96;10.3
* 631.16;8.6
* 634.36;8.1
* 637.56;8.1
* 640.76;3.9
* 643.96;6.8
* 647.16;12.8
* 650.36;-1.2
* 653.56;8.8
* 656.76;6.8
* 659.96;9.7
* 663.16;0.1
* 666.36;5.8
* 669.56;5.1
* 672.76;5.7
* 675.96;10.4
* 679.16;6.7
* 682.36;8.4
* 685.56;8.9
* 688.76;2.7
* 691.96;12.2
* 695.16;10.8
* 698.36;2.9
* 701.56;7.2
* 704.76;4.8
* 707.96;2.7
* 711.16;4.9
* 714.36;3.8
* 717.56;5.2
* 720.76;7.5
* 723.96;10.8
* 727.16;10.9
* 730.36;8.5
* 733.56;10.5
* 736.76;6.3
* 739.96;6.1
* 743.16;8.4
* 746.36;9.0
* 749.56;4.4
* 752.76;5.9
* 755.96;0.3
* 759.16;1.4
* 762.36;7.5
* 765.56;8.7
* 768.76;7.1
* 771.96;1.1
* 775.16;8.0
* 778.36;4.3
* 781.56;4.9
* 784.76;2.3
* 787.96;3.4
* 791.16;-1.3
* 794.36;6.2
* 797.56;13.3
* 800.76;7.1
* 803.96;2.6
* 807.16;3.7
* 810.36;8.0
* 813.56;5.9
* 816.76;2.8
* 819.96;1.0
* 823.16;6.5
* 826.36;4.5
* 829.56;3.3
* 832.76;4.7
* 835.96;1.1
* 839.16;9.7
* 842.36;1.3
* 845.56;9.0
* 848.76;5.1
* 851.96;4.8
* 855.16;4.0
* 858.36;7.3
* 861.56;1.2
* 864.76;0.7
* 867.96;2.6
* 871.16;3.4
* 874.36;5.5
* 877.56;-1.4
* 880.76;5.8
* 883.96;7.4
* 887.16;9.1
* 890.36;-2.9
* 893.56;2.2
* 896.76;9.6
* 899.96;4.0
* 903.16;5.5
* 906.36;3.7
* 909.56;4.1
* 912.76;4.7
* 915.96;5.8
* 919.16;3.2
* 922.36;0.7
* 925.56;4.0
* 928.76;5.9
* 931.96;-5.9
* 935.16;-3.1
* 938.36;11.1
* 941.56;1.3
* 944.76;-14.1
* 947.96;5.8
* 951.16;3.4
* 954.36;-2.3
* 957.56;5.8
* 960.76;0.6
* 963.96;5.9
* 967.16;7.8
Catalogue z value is 0.188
